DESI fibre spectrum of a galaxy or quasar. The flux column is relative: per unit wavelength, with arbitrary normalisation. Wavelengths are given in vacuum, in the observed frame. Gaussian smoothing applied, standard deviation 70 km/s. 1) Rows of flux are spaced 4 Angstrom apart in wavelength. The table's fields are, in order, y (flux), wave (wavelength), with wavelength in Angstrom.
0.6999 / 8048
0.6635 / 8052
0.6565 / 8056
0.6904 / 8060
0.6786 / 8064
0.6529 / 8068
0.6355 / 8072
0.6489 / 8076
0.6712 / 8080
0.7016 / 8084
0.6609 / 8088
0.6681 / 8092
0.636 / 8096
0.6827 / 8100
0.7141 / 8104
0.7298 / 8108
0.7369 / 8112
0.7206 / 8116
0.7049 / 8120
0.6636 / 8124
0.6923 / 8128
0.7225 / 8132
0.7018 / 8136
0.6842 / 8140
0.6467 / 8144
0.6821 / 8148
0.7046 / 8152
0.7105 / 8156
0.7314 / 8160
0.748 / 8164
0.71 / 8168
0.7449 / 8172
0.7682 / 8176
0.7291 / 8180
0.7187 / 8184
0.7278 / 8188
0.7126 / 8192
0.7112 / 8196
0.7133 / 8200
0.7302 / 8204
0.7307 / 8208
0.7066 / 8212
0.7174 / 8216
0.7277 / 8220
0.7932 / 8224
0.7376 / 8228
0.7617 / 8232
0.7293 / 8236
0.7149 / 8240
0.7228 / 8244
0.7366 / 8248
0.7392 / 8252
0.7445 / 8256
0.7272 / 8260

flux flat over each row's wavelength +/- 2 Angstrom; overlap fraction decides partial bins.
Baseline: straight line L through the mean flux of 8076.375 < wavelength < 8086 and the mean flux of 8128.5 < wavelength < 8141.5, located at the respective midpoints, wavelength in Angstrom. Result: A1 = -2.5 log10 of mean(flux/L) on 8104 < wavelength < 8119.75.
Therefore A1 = -0.05 mag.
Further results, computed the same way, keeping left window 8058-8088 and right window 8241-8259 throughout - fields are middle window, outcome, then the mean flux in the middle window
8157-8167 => -0.049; 0.734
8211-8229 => -0.022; 0.738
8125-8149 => 0.007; 0.687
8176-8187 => -0.036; 0.732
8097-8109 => -0.034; 0.701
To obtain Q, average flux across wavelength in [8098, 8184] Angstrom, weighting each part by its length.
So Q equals 0.711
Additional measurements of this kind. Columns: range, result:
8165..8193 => 0.731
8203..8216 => 0.721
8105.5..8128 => 0.71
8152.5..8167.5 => 0.725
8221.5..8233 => 0.763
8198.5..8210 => 0.725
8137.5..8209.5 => 0.717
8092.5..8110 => 0.689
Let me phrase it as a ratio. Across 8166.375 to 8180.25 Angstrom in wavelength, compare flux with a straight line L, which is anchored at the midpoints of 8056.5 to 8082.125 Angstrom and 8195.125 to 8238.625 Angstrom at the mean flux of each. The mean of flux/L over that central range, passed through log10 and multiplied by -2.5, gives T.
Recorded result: -0.041 mag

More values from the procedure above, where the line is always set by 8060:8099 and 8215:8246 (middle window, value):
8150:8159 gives -0.014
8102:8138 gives -0.041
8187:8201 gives 0.007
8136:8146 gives 0.034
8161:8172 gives -0.038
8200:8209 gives -0.001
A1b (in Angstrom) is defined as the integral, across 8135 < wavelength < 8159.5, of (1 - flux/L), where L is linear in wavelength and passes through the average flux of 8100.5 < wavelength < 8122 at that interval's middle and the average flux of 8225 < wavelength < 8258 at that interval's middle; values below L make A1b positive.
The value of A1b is 1.1 Angstrom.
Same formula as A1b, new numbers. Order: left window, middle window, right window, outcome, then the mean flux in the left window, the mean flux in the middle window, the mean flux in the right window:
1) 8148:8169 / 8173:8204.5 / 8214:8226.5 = 0.2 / 0.718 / 0.727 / 0.746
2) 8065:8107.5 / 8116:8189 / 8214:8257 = -1.1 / 0.67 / 0.711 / 0.738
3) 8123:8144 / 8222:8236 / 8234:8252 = -0.7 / 0.69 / 0.759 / 0.727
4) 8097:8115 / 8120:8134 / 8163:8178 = 0.5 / 0.712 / 0.695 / 0.742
